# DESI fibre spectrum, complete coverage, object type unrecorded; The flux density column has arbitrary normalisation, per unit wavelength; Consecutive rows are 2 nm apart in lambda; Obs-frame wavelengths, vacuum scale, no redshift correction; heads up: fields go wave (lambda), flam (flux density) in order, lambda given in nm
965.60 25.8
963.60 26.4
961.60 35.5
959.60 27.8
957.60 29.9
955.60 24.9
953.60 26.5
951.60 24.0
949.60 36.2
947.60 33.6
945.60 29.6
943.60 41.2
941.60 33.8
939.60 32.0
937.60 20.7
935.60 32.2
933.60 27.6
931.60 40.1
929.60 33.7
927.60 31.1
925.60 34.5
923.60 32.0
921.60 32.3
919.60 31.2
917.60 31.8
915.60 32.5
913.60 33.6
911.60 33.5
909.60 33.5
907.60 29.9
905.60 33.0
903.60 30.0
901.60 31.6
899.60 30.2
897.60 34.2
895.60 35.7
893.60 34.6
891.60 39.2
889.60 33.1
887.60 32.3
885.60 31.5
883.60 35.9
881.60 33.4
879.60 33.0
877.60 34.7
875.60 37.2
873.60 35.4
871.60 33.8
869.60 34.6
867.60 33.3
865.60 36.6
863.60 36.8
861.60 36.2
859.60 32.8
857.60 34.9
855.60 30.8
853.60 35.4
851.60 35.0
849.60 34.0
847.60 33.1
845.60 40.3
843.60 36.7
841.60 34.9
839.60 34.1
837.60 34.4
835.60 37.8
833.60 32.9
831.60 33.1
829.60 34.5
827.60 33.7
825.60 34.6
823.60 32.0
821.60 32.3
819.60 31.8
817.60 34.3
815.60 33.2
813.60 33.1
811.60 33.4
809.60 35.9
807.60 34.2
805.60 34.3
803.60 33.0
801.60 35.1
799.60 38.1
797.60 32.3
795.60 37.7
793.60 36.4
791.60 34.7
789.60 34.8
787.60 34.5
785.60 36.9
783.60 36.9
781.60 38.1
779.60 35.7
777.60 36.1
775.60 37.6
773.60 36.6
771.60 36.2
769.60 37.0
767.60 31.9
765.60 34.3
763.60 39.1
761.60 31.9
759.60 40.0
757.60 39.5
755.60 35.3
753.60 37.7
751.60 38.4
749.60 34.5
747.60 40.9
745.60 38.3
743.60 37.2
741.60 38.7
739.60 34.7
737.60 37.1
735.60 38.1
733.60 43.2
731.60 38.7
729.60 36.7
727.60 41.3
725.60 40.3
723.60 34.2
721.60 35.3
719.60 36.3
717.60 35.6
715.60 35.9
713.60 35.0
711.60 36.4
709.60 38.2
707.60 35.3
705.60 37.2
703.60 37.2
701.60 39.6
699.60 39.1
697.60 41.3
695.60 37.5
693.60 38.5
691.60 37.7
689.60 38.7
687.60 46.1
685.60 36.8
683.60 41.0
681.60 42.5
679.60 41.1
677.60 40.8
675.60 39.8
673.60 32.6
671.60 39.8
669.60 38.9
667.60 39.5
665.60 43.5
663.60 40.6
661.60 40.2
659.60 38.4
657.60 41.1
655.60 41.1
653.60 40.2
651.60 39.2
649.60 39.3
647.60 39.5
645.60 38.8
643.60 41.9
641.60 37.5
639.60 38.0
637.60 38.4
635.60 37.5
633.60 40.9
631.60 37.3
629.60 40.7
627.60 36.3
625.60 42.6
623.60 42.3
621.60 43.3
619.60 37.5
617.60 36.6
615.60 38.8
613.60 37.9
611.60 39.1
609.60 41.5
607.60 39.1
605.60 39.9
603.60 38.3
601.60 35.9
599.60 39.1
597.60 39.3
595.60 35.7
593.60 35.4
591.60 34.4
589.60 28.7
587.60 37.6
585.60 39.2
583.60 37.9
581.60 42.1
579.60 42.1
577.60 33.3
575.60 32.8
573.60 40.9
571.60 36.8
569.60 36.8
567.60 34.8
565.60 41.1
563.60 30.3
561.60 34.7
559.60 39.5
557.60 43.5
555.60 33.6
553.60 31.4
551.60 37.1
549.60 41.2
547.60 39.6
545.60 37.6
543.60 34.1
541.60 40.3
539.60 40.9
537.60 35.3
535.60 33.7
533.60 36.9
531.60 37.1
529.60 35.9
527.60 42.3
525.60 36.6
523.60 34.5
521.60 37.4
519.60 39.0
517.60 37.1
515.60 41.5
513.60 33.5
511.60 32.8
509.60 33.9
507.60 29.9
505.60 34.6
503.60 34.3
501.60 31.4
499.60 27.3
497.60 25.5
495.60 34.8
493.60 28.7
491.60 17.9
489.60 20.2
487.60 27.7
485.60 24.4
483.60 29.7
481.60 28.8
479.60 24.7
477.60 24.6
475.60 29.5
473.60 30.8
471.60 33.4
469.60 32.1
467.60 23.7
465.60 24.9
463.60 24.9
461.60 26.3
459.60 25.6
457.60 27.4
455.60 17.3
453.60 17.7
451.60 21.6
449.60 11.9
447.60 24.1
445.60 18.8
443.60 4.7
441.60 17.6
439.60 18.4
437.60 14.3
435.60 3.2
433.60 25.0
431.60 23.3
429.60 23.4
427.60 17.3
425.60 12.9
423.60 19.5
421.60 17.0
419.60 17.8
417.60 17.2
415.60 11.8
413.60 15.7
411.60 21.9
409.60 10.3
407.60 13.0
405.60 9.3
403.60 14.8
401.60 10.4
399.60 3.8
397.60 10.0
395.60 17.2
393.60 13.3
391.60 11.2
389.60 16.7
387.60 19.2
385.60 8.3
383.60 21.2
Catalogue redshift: 0.14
